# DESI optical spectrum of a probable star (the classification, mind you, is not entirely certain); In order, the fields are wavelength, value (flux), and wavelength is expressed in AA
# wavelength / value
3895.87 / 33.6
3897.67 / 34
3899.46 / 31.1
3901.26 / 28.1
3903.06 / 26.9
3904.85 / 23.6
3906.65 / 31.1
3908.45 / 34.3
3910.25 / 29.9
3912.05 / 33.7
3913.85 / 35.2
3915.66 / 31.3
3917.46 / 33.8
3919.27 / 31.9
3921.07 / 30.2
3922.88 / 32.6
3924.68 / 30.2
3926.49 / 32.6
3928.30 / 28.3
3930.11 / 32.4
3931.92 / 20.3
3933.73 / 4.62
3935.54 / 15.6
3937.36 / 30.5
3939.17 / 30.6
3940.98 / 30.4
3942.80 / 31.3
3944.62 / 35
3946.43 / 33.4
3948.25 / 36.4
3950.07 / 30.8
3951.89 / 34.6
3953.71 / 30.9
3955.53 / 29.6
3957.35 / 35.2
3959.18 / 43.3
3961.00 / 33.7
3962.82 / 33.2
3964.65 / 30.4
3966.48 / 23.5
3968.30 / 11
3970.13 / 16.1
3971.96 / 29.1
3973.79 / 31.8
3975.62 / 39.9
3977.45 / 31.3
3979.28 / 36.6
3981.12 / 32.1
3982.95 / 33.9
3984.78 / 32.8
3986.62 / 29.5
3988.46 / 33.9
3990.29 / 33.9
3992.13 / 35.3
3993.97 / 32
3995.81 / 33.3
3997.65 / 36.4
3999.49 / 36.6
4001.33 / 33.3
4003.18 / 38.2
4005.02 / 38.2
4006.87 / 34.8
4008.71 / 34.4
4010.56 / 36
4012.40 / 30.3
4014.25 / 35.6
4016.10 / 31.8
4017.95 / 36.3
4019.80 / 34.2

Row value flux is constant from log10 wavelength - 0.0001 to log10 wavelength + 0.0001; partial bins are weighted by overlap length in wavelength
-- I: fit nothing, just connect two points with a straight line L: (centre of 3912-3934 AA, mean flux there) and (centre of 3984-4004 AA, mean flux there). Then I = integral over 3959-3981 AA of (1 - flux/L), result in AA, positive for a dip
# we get 2.0 AA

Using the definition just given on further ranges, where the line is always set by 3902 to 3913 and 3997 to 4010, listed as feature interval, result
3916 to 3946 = 3.0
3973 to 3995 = 0.7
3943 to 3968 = 0.3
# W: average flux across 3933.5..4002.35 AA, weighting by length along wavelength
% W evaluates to 31.1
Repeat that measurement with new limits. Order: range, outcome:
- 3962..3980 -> 28.2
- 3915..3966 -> 30.4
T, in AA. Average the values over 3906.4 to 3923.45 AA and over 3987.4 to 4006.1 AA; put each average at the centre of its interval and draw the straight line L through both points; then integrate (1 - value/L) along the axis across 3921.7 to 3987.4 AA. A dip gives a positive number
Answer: 7.6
